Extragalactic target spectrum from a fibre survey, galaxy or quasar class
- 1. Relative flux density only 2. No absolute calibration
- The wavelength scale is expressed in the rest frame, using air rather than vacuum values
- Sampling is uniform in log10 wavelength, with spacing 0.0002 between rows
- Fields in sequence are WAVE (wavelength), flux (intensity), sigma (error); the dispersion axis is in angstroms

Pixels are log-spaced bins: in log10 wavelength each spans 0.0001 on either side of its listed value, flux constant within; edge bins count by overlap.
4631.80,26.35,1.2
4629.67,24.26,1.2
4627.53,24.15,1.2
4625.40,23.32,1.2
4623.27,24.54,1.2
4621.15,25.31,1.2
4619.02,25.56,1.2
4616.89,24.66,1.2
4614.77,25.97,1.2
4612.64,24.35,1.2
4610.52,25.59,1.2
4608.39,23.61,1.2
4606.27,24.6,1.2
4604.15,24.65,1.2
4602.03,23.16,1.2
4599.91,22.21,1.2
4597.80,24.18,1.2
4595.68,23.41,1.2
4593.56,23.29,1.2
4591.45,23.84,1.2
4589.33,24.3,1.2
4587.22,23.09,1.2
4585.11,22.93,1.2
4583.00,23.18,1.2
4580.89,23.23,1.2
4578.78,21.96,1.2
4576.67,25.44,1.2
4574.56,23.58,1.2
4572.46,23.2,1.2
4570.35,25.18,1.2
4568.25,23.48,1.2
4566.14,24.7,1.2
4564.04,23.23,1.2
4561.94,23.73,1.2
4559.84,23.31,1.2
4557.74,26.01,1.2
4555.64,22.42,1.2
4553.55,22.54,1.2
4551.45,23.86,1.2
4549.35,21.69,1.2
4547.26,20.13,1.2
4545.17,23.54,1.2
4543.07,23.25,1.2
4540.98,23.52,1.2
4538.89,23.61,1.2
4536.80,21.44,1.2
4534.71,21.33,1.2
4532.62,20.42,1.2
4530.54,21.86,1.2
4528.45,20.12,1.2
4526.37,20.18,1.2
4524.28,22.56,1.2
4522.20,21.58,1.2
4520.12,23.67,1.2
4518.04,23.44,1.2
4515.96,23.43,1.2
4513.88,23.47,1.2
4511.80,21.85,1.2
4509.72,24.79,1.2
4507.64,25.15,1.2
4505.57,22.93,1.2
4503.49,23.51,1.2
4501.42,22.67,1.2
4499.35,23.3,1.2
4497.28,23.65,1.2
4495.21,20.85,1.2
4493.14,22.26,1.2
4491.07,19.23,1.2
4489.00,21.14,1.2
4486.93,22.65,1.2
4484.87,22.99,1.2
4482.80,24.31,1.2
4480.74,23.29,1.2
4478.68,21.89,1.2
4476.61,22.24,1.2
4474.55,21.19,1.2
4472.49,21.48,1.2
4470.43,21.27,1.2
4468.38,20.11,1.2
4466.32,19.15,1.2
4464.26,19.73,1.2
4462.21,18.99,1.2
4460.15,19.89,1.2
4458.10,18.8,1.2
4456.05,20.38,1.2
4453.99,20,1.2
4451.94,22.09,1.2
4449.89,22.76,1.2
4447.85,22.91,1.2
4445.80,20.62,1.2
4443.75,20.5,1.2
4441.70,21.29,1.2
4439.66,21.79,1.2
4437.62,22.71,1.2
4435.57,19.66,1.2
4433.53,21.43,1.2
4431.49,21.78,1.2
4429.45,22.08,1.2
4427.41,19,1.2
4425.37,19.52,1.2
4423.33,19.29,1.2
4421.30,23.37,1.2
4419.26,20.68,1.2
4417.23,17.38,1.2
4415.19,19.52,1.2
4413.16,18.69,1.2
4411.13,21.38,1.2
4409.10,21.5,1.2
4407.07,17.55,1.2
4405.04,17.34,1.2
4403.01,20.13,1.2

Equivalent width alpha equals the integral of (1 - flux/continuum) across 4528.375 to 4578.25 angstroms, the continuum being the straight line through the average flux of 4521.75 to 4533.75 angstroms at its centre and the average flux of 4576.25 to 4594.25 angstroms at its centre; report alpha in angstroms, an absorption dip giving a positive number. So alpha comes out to -2.0 angstroms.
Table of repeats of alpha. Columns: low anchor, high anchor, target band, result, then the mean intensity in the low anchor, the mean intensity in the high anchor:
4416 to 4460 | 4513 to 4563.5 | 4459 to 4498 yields 0.3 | 20.8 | 22.6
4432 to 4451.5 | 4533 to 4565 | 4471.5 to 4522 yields -1.1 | 21.5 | 22.9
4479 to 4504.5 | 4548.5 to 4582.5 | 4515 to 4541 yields 1.1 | 22.5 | 23.6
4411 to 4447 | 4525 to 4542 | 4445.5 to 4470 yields 0.5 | 20.6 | 21.6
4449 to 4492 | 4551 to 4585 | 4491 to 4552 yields -0.1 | 21.1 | 23.7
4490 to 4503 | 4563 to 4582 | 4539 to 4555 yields 0.3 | 22.1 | 23.8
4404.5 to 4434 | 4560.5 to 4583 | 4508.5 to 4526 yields -0.5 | 20.1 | 23.7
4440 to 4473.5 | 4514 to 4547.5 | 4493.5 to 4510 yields -1.3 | 20.6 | 22.2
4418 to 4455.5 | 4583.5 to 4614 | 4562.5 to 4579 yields -0.4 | 21.2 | 23.8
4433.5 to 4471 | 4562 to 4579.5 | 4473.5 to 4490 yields -0.7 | 20.7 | 23.9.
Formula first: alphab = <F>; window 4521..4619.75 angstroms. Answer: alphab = 23.3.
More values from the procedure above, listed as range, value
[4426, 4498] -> 21.2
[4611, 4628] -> 24.8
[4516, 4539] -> 21.8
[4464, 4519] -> 22.3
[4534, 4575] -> 23.2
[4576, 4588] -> 23.2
